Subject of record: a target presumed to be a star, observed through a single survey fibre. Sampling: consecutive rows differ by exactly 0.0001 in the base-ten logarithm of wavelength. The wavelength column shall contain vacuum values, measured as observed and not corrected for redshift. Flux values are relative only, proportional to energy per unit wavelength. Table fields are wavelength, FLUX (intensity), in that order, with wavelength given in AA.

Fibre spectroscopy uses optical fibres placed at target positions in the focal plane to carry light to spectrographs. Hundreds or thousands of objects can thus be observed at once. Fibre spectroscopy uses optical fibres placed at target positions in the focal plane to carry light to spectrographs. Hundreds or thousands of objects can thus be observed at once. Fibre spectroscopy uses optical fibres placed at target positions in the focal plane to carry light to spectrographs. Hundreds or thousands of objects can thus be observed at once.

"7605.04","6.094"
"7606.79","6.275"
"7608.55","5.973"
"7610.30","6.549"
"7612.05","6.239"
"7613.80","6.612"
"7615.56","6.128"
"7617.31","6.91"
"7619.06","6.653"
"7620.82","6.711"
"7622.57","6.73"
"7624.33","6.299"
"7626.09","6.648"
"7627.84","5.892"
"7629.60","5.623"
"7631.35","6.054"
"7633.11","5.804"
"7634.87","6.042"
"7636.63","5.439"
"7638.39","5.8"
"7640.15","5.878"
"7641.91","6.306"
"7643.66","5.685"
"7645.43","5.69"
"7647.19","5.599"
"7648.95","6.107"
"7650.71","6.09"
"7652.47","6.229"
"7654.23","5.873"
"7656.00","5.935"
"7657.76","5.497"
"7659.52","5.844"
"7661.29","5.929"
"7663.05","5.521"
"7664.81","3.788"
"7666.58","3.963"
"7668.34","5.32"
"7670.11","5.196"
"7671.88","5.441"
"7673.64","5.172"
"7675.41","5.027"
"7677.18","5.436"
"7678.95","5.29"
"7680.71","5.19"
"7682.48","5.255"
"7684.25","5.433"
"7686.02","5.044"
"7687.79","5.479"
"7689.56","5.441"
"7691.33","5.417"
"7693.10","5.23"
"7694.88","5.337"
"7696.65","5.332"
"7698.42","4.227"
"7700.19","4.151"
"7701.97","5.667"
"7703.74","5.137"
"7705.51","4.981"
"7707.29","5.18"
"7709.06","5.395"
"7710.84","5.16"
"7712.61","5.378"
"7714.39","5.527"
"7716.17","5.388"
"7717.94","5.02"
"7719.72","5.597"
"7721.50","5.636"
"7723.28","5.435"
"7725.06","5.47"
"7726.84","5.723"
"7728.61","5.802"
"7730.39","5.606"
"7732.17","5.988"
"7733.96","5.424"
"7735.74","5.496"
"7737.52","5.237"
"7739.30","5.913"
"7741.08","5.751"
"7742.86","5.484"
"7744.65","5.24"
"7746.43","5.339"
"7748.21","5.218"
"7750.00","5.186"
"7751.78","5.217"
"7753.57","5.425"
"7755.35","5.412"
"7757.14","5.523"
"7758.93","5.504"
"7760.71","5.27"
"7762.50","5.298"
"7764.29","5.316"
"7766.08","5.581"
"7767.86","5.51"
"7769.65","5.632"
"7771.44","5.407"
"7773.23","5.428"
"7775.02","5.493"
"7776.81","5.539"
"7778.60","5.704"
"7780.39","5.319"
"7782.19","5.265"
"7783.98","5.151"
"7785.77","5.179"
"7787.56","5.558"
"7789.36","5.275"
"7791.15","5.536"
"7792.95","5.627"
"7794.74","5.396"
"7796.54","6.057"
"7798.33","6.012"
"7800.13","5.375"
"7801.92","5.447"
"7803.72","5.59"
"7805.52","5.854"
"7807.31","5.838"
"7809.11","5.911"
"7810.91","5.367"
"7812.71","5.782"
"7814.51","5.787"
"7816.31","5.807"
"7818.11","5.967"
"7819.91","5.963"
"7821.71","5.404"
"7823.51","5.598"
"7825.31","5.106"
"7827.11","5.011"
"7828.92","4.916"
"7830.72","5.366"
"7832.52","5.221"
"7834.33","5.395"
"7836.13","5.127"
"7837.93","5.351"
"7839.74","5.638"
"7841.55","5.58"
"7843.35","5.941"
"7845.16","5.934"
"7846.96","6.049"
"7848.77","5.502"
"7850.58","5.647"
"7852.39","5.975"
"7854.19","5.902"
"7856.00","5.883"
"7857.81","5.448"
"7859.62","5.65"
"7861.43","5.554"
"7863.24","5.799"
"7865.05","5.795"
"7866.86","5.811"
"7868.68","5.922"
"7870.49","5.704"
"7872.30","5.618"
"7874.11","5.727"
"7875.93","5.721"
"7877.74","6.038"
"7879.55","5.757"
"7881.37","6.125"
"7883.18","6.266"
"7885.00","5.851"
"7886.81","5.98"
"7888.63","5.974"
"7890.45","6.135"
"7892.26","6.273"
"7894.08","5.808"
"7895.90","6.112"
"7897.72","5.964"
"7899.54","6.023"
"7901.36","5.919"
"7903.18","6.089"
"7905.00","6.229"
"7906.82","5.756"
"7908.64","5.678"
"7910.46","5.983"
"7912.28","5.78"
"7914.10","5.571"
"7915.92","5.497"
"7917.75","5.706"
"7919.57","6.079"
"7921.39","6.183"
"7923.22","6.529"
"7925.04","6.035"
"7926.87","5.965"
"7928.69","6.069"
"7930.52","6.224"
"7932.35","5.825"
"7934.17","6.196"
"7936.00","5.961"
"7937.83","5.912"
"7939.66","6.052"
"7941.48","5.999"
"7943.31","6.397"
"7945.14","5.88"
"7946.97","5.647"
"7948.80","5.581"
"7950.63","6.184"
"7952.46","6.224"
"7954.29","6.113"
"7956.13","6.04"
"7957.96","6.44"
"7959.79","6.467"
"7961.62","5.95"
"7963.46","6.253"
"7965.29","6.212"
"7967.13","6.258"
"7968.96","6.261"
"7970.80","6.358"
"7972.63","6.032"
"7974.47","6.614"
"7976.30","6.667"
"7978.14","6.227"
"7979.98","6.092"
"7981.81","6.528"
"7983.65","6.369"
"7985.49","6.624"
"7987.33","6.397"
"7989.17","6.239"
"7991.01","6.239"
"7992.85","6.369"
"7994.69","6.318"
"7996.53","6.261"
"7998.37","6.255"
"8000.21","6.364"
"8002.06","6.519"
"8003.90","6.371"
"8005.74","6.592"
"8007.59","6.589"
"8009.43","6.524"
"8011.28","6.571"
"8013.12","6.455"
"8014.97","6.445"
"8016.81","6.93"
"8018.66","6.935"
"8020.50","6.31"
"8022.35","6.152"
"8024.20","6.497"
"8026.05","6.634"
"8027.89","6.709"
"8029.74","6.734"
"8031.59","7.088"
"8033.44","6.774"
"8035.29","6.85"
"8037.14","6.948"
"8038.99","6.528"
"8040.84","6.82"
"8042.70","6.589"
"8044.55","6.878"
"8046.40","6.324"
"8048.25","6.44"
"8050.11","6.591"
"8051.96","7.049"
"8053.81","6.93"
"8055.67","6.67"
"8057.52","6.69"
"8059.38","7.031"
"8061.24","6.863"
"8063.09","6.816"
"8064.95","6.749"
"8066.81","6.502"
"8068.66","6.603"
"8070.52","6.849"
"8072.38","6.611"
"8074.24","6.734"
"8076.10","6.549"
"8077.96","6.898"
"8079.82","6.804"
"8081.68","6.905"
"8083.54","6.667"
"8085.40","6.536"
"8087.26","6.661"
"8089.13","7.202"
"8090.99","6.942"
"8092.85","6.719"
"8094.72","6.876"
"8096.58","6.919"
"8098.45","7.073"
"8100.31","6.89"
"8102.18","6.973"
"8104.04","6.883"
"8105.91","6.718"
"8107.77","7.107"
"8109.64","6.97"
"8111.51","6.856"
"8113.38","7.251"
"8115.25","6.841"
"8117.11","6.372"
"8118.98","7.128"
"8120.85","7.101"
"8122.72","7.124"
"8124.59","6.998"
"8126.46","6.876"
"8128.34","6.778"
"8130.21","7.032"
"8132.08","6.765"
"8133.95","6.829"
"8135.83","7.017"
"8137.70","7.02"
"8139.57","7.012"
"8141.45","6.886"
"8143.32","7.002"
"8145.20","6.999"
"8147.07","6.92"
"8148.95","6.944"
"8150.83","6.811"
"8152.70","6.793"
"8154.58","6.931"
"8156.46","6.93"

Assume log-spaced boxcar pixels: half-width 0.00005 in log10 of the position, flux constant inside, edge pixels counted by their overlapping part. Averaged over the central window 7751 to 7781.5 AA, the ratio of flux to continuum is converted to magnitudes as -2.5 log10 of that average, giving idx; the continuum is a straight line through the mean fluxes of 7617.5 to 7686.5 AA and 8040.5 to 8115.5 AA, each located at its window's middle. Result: 0.10 mag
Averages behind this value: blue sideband 5.69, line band 5.44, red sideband 6.8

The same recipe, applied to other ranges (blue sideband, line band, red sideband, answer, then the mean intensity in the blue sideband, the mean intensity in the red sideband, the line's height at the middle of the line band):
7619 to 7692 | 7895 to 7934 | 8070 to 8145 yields 0.07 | 5.65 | 6.89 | 6.36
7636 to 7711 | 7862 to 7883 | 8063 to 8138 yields 0.04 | 5.38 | 6.86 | 6.07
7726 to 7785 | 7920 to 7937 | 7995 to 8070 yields 0.02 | 5.47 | 6.64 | 6.2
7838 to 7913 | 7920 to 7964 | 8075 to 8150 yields 0.01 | 5.86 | 6.9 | 6.15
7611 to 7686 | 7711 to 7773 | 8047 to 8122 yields 0.10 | 5.76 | 6.82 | 5.99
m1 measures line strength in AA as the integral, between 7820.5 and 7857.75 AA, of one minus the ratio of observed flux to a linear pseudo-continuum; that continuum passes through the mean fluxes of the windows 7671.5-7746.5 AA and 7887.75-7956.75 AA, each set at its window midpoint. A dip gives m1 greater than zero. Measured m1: 1.4 AA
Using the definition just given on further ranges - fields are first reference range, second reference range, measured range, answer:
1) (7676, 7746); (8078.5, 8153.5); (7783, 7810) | 0.5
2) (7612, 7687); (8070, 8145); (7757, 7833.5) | 7.5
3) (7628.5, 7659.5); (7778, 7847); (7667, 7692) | 2.3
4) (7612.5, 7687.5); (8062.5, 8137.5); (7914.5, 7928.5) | 0.9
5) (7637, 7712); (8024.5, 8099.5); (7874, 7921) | 1.9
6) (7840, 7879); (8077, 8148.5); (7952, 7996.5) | -0.1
